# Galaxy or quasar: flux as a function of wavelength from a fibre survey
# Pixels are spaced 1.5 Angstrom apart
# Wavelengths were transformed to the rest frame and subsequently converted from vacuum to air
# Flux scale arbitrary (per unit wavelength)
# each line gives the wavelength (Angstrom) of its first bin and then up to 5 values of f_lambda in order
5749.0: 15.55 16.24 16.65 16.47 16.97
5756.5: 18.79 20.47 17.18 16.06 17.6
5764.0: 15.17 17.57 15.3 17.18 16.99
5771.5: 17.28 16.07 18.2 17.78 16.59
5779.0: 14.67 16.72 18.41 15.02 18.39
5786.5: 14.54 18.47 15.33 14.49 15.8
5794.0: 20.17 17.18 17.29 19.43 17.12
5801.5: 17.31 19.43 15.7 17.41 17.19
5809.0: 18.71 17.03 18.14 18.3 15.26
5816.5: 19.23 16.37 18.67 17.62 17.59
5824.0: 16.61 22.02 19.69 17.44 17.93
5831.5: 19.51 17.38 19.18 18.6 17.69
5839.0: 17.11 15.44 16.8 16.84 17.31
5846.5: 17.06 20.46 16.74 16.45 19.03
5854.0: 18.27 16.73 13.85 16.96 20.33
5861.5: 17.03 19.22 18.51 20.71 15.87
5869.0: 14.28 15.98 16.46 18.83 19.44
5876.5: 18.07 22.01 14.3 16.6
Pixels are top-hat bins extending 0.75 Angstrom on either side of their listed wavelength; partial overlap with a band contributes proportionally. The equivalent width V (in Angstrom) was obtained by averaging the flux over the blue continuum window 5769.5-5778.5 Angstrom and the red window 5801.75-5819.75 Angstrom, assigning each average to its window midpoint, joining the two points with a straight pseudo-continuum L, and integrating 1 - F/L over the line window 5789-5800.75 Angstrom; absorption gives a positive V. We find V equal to 0.2 Angstrom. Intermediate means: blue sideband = 17.1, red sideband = 17.6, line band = 17.1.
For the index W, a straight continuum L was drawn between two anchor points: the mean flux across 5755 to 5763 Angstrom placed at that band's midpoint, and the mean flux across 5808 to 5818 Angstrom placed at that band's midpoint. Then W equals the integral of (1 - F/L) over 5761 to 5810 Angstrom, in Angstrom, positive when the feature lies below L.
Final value 2.19 Angstrom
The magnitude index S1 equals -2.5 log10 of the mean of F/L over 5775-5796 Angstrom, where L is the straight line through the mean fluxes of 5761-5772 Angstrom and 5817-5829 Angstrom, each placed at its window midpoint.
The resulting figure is 0.03 mag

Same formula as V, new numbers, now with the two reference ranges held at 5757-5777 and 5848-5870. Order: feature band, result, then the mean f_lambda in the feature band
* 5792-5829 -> -1.2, 17.9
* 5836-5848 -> 0.2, 17.2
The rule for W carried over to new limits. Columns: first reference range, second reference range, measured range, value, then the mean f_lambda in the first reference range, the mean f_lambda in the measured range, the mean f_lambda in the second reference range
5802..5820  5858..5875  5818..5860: -0.22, 17.6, 17.8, 17.7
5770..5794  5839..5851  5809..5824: -0.58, 16.6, 17.6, 17.2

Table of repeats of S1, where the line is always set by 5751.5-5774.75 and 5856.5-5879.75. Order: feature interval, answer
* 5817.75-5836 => -0.06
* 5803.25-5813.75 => -0.01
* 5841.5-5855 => 0.00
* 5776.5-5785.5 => 0.04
